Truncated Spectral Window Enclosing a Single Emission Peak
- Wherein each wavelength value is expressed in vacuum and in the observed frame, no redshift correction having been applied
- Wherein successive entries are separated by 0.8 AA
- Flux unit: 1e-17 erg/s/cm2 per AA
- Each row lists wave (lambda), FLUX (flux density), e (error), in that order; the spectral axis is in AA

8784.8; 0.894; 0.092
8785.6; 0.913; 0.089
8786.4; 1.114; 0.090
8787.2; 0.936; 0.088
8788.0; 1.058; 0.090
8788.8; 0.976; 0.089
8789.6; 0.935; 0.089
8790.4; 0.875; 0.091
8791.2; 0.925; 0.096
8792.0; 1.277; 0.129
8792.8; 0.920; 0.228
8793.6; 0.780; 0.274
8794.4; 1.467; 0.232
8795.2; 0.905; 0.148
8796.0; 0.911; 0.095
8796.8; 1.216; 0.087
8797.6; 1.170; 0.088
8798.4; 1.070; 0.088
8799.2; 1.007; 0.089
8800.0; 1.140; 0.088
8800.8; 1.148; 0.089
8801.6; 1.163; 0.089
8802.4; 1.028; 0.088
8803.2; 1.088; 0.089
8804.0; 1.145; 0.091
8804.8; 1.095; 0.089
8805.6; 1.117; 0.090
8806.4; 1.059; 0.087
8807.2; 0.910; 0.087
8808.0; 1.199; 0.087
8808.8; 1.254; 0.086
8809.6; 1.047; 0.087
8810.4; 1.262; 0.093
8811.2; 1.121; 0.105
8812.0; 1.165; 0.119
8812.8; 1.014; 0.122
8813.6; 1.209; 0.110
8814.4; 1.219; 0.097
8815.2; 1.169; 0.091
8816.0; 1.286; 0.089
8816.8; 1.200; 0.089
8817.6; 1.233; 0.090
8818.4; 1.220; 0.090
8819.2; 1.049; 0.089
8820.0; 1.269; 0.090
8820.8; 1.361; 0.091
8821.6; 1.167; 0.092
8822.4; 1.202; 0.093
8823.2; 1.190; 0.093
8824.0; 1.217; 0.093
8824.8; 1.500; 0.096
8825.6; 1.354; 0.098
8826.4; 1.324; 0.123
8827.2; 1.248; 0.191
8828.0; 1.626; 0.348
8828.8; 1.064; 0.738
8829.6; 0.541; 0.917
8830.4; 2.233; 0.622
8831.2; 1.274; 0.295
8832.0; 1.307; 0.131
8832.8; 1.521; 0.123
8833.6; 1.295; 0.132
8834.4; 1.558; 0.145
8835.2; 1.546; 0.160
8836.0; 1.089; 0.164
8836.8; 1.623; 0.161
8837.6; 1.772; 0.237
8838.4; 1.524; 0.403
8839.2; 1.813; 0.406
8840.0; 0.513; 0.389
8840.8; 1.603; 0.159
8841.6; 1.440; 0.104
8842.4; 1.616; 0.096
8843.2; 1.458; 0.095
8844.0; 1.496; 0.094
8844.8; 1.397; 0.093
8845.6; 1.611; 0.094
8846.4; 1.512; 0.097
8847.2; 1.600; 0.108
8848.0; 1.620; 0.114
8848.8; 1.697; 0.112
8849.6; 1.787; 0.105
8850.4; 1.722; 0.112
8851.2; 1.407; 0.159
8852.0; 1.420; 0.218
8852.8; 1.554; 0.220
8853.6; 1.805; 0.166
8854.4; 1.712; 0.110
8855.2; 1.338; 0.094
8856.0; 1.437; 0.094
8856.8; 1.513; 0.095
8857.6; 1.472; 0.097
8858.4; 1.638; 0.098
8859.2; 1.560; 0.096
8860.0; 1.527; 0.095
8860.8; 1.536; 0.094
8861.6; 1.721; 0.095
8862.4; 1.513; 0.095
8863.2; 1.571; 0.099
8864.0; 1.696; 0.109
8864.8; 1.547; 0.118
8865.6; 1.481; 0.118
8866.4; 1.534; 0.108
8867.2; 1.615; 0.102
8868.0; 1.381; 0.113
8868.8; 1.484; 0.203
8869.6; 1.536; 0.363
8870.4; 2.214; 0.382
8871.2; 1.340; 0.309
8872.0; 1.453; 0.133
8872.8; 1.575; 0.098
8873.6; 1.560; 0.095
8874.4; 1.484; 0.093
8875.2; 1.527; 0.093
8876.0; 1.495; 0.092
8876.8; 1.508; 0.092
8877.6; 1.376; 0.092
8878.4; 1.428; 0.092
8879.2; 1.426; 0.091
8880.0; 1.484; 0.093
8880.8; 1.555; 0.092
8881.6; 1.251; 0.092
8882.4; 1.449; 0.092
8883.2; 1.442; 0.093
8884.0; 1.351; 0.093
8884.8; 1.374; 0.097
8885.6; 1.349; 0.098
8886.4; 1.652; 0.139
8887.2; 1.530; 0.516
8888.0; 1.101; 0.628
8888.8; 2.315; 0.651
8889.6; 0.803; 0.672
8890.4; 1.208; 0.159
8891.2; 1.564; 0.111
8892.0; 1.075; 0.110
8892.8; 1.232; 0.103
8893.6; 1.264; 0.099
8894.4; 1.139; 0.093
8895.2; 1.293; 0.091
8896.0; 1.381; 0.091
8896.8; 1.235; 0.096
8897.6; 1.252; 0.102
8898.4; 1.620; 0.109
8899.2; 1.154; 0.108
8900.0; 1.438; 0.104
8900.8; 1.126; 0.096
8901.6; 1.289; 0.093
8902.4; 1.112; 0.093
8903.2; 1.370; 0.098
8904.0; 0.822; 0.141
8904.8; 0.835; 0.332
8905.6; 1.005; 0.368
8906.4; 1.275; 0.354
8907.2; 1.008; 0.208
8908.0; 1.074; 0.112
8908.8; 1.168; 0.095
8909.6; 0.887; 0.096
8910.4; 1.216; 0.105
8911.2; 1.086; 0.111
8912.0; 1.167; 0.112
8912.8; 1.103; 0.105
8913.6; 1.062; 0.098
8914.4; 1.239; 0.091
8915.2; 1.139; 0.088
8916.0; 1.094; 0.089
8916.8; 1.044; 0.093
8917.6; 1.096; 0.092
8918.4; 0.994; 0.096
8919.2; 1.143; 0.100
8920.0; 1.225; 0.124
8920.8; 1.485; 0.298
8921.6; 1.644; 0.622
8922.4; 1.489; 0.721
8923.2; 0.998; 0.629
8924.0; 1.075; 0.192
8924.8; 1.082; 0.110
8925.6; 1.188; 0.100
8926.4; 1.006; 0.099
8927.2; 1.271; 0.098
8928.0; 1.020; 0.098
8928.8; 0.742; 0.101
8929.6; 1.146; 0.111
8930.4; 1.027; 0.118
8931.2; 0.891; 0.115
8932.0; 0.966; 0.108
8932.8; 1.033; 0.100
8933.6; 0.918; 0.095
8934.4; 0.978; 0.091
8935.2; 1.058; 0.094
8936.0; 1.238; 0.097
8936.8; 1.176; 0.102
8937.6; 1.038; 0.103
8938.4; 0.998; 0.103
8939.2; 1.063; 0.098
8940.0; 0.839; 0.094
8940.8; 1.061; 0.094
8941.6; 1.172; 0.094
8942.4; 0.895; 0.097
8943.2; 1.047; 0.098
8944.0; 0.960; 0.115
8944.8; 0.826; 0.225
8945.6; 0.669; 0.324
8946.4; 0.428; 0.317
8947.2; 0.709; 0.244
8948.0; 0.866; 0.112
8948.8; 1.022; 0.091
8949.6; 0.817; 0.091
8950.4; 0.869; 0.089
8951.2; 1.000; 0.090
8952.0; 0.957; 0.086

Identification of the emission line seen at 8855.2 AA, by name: Mg II 2798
